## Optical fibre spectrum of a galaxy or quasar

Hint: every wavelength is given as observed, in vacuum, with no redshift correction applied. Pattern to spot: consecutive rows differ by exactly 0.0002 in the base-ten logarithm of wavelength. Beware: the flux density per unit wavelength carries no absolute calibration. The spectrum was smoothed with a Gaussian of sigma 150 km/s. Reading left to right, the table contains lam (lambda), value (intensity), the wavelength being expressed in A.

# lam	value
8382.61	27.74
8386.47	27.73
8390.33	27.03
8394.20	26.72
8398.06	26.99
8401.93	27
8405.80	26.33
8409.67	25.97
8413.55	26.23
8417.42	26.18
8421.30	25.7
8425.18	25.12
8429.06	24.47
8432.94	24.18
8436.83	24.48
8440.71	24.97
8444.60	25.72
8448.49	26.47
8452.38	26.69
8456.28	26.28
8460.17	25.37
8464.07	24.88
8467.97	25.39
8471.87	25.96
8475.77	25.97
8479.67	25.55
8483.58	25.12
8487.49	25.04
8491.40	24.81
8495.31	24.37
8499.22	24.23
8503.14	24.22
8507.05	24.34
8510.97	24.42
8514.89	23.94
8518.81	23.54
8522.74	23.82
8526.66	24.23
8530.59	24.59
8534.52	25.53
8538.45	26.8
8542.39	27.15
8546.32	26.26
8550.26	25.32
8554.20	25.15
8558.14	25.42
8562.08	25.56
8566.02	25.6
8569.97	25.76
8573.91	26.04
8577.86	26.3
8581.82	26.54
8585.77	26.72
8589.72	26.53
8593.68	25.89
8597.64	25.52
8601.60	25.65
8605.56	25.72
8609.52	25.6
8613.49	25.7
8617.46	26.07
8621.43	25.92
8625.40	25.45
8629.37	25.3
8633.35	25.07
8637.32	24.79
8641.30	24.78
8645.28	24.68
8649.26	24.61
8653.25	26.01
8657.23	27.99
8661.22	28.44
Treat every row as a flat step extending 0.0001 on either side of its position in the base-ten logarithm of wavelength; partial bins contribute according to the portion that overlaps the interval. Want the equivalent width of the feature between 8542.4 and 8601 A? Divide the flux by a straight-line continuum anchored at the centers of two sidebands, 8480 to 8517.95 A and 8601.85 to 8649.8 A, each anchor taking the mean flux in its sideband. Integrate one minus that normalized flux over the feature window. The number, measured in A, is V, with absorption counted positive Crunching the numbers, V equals -2.22 A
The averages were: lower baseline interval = 24.5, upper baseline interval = 25.3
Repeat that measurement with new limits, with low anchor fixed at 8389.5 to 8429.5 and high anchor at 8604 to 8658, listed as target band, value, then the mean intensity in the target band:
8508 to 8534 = 1.7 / 24.2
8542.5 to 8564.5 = 0.1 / 25.7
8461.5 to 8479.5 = 0.3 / 25.5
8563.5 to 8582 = -0.2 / 26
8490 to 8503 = 0.8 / 24.4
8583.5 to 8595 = -0.4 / 26.4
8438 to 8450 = 0.2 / 25.6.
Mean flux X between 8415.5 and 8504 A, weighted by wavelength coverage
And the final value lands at 25.3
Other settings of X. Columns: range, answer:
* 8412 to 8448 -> 25.3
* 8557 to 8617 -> 25.9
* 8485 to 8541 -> 24.6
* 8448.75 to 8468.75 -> 25.8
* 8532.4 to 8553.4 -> 26.1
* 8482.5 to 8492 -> 25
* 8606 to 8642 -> 25.4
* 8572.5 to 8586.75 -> 26.4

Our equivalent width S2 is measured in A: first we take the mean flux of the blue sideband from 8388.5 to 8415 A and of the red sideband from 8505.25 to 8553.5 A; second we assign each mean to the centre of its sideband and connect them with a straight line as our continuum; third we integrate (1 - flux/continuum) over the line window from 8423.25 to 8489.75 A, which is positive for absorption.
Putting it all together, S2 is 1.3 A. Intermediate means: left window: 26.6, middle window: 25.4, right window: 25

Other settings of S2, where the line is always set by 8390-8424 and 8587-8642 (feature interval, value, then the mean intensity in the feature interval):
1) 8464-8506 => 1.7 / 25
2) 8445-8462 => 0.0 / 26.2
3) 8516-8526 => 0.8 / 23.8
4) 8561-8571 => 0.1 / 25.6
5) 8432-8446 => 0.8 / 24.8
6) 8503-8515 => 0.8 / 24.3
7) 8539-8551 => -0.2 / 26.4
